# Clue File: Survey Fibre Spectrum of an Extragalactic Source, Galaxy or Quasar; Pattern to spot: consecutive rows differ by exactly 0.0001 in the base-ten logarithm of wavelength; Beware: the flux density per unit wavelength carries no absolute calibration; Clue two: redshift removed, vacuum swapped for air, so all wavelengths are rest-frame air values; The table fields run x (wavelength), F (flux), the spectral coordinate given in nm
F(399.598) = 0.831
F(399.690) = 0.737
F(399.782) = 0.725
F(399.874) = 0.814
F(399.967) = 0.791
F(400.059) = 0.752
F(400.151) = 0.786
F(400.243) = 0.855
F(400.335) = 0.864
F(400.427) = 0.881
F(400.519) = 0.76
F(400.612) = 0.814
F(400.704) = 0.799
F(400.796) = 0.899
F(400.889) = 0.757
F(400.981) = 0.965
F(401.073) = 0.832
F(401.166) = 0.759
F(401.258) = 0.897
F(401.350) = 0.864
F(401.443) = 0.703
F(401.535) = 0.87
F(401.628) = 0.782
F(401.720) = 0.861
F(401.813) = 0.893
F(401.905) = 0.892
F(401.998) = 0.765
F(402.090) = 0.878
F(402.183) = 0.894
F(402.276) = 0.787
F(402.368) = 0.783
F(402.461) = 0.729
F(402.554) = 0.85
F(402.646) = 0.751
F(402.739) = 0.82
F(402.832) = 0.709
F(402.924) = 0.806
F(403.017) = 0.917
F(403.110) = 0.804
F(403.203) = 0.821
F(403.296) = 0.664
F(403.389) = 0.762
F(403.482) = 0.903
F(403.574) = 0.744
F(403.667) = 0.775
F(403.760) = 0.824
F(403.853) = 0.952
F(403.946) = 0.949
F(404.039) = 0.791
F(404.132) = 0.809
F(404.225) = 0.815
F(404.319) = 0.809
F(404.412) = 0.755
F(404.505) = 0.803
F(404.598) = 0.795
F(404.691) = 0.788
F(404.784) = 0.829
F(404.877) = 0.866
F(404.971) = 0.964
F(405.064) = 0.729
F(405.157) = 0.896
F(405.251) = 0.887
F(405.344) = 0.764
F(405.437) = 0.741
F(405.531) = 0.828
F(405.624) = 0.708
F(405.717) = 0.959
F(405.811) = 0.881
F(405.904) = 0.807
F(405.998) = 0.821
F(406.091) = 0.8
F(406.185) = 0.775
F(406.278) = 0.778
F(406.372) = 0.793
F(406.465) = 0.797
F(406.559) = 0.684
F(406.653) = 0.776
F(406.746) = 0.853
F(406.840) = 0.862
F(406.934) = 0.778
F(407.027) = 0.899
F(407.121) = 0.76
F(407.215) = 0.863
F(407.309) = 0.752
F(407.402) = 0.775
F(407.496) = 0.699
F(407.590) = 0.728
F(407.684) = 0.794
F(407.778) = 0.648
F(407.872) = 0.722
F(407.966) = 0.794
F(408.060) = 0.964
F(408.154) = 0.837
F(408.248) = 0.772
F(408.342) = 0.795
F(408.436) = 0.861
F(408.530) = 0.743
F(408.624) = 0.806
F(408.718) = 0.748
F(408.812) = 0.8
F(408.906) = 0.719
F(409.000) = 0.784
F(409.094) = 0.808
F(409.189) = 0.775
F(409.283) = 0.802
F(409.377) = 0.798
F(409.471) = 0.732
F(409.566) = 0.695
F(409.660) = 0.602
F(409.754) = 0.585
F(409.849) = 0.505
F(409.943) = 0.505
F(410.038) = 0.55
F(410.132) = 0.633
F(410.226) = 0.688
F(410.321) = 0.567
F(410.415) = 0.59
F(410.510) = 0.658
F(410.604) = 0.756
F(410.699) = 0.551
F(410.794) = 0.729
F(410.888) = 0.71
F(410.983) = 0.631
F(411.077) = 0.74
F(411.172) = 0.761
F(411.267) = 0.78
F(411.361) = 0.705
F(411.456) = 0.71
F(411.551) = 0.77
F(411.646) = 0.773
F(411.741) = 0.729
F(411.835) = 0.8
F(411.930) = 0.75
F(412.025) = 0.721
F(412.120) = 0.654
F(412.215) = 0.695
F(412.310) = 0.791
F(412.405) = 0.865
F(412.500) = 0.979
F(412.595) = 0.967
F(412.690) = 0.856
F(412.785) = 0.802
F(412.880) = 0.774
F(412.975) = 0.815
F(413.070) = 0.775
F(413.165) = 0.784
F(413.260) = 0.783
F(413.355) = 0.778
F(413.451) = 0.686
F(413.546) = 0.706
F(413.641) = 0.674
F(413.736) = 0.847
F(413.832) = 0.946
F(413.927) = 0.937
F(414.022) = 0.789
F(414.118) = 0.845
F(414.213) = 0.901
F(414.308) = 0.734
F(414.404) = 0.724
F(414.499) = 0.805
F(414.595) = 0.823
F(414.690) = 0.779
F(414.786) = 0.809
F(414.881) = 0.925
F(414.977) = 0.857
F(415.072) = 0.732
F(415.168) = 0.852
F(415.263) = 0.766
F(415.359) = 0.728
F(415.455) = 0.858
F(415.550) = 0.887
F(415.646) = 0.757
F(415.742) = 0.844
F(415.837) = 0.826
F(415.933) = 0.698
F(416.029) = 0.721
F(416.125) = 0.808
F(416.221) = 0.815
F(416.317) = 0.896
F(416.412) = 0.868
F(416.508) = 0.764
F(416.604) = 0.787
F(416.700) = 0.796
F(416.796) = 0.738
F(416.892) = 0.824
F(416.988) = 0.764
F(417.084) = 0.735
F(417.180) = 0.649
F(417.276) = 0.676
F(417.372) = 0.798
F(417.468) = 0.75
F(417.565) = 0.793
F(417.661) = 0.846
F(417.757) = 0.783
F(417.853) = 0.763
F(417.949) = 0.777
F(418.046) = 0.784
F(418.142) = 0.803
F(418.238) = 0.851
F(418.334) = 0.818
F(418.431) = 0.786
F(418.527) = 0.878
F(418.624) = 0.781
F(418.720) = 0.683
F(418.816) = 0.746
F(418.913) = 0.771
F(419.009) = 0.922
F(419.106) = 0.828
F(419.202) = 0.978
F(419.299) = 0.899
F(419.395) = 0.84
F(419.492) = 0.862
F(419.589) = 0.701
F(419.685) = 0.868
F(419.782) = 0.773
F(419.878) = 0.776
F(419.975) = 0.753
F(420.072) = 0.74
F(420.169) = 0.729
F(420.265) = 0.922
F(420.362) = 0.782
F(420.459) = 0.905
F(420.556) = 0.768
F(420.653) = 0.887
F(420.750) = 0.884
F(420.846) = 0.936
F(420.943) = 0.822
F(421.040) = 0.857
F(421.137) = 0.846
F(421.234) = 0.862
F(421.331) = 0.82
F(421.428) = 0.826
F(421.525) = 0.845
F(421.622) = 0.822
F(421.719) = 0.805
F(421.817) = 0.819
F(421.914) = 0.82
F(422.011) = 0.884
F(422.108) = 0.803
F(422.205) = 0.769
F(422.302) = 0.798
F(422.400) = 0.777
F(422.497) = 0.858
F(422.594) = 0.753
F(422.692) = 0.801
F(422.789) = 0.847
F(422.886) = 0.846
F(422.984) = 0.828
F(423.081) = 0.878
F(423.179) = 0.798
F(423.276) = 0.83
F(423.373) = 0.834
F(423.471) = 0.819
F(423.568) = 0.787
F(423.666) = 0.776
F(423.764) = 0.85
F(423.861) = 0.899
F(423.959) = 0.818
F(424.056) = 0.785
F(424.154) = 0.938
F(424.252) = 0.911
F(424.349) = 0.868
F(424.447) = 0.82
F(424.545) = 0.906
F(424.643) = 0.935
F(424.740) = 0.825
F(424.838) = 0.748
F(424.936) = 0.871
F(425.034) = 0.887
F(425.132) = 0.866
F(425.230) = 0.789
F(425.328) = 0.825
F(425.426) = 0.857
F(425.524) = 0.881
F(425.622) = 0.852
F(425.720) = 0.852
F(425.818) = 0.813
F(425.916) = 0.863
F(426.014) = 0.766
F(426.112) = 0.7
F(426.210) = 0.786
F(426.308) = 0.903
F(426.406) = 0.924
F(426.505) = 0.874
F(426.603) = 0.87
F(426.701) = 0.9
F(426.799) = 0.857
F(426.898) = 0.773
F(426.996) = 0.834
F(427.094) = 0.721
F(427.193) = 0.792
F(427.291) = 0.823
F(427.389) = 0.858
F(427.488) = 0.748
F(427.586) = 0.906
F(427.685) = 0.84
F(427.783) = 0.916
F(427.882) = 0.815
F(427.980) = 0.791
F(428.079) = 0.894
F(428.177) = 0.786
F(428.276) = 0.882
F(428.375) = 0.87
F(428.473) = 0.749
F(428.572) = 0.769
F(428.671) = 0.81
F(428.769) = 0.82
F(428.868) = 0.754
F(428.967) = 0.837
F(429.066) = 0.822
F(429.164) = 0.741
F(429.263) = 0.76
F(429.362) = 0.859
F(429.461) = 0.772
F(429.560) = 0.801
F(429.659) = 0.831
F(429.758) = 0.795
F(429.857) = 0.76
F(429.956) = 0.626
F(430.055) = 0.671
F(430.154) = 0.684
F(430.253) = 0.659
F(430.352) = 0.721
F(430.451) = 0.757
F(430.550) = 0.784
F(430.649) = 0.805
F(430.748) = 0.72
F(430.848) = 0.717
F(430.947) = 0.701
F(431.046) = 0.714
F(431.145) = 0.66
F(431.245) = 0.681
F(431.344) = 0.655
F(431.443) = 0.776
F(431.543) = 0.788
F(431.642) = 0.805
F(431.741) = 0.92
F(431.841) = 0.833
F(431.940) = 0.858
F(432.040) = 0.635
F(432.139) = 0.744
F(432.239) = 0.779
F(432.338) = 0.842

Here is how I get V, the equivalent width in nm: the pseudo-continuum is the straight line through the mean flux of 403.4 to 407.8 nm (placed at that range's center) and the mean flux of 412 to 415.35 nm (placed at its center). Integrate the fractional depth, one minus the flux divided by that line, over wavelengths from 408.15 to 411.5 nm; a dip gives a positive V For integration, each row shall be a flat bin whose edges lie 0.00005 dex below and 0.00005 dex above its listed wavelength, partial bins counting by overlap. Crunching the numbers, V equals 0.42 nm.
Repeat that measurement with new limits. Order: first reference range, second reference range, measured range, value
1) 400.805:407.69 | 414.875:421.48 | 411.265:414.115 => 0.07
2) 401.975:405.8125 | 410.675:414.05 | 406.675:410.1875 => 0.19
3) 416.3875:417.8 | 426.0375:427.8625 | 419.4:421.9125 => -0.10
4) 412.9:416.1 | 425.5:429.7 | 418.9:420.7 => -0.04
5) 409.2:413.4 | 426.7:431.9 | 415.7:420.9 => -0.39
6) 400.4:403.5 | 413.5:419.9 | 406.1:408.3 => 0.07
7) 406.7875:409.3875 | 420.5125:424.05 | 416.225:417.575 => 0.06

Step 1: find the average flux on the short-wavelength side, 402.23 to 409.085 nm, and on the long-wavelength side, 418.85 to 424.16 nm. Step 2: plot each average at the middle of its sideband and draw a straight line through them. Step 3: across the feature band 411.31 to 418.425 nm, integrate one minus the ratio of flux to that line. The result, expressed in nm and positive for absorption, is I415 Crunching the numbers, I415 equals 0.22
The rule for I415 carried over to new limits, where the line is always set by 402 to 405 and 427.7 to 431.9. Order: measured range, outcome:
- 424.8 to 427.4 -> -0.174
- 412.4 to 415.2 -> -0.062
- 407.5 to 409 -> 0.053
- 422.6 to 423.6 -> -0.050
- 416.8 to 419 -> 0.044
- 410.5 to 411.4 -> 0.112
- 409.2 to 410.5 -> 0.269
